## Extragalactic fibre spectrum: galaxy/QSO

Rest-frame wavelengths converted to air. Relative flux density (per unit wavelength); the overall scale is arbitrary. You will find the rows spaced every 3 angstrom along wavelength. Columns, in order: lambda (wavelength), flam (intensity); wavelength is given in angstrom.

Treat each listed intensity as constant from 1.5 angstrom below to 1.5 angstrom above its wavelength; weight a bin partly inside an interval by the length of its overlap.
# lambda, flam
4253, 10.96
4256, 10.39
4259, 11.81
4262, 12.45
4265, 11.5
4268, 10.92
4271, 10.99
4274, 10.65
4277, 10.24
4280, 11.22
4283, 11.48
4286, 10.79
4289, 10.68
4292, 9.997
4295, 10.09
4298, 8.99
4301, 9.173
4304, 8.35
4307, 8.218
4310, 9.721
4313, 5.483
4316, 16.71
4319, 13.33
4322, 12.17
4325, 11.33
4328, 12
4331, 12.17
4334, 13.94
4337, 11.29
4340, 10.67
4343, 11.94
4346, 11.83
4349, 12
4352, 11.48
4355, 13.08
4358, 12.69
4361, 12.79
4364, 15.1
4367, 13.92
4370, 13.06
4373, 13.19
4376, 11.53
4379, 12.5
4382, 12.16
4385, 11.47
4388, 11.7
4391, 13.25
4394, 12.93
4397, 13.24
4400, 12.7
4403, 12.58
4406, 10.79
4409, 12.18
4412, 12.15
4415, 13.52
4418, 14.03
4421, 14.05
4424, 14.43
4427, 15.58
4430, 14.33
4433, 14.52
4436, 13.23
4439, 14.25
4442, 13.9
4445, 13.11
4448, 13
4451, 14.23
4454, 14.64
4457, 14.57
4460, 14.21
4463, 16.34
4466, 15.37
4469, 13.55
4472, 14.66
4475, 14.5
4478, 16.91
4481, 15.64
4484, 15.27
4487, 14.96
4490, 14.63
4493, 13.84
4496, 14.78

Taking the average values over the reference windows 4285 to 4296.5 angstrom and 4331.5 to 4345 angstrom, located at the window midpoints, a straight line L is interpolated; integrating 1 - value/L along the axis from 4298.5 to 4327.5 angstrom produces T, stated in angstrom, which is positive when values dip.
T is 1.7 angstrom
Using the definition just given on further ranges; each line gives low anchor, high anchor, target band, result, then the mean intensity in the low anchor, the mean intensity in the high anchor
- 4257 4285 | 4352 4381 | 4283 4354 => 6.6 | 11.2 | 13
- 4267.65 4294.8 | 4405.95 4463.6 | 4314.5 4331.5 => -2.1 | 10.7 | 13.9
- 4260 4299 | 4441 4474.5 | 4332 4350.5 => 0.1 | 10.8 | 14.3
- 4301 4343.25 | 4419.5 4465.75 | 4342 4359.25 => -0.4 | 11.1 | 14.3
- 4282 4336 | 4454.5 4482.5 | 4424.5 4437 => -0.4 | 10.8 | 15.1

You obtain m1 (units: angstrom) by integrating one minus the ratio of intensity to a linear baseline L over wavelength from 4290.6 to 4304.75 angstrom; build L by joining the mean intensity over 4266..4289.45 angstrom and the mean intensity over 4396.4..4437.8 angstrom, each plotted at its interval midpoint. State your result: 2.4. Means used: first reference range 10.9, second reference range 13.4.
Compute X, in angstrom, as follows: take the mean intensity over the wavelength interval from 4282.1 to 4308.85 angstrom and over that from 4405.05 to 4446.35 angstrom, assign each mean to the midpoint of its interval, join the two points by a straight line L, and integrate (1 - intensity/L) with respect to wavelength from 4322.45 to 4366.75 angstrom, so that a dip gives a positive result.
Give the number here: -4.6 angstrom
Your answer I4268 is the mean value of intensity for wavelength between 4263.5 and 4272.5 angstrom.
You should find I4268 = 11.1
